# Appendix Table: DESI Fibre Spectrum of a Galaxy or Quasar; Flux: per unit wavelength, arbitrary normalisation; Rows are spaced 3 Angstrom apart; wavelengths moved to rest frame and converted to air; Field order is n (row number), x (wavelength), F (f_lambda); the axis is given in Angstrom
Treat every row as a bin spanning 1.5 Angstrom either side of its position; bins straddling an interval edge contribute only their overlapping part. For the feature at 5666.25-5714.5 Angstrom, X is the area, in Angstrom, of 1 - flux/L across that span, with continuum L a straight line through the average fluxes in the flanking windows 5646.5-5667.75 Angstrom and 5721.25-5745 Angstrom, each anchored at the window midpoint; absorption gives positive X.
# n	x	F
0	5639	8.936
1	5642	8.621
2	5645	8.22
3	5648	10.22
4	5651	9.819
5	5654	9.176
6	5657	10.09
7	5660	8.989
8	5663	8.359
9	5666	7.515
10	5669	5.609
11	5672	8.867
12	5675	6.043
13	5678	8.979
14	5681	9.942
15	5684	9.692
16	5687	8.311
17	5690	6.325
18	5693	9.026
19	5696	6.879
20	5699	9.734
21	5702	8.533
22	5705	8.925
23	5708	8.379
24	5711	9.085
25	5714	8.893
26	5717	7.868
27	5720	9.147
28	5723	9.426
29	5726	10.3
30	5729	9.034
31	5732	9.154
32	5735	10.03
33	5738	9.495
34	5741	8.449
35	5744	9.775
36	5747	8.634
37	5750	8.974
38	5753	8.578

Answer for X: 5.1 Angstrom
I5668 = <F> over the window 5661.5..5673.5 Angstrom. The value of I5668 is 7.59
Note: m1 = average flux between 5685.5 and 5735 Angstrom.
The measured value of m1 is 8.73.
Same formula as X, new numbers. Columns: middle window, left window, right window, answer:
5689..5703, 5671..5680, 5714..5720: 0.1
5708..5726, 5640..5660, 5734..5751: 0.5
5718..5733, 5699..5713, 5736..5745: -0.5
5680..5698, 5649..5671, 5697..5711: 0.8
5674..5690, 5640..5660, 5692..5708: 0.7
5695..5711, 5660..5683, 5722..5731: 0.6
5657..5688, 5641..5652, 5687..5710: 1.5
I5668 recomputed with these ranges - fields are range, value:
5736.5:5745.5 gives 9.24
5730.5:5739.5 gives 9.56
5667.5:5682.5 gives 7.89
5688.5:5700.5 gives 7.99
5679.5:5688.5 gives 9.32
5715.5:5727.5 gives 9.19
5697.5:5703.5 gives 9.13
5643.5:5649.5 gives 9.22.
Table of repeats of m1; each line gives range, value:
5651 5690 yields 8.43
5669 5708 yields 8.33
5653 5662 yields 9.37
